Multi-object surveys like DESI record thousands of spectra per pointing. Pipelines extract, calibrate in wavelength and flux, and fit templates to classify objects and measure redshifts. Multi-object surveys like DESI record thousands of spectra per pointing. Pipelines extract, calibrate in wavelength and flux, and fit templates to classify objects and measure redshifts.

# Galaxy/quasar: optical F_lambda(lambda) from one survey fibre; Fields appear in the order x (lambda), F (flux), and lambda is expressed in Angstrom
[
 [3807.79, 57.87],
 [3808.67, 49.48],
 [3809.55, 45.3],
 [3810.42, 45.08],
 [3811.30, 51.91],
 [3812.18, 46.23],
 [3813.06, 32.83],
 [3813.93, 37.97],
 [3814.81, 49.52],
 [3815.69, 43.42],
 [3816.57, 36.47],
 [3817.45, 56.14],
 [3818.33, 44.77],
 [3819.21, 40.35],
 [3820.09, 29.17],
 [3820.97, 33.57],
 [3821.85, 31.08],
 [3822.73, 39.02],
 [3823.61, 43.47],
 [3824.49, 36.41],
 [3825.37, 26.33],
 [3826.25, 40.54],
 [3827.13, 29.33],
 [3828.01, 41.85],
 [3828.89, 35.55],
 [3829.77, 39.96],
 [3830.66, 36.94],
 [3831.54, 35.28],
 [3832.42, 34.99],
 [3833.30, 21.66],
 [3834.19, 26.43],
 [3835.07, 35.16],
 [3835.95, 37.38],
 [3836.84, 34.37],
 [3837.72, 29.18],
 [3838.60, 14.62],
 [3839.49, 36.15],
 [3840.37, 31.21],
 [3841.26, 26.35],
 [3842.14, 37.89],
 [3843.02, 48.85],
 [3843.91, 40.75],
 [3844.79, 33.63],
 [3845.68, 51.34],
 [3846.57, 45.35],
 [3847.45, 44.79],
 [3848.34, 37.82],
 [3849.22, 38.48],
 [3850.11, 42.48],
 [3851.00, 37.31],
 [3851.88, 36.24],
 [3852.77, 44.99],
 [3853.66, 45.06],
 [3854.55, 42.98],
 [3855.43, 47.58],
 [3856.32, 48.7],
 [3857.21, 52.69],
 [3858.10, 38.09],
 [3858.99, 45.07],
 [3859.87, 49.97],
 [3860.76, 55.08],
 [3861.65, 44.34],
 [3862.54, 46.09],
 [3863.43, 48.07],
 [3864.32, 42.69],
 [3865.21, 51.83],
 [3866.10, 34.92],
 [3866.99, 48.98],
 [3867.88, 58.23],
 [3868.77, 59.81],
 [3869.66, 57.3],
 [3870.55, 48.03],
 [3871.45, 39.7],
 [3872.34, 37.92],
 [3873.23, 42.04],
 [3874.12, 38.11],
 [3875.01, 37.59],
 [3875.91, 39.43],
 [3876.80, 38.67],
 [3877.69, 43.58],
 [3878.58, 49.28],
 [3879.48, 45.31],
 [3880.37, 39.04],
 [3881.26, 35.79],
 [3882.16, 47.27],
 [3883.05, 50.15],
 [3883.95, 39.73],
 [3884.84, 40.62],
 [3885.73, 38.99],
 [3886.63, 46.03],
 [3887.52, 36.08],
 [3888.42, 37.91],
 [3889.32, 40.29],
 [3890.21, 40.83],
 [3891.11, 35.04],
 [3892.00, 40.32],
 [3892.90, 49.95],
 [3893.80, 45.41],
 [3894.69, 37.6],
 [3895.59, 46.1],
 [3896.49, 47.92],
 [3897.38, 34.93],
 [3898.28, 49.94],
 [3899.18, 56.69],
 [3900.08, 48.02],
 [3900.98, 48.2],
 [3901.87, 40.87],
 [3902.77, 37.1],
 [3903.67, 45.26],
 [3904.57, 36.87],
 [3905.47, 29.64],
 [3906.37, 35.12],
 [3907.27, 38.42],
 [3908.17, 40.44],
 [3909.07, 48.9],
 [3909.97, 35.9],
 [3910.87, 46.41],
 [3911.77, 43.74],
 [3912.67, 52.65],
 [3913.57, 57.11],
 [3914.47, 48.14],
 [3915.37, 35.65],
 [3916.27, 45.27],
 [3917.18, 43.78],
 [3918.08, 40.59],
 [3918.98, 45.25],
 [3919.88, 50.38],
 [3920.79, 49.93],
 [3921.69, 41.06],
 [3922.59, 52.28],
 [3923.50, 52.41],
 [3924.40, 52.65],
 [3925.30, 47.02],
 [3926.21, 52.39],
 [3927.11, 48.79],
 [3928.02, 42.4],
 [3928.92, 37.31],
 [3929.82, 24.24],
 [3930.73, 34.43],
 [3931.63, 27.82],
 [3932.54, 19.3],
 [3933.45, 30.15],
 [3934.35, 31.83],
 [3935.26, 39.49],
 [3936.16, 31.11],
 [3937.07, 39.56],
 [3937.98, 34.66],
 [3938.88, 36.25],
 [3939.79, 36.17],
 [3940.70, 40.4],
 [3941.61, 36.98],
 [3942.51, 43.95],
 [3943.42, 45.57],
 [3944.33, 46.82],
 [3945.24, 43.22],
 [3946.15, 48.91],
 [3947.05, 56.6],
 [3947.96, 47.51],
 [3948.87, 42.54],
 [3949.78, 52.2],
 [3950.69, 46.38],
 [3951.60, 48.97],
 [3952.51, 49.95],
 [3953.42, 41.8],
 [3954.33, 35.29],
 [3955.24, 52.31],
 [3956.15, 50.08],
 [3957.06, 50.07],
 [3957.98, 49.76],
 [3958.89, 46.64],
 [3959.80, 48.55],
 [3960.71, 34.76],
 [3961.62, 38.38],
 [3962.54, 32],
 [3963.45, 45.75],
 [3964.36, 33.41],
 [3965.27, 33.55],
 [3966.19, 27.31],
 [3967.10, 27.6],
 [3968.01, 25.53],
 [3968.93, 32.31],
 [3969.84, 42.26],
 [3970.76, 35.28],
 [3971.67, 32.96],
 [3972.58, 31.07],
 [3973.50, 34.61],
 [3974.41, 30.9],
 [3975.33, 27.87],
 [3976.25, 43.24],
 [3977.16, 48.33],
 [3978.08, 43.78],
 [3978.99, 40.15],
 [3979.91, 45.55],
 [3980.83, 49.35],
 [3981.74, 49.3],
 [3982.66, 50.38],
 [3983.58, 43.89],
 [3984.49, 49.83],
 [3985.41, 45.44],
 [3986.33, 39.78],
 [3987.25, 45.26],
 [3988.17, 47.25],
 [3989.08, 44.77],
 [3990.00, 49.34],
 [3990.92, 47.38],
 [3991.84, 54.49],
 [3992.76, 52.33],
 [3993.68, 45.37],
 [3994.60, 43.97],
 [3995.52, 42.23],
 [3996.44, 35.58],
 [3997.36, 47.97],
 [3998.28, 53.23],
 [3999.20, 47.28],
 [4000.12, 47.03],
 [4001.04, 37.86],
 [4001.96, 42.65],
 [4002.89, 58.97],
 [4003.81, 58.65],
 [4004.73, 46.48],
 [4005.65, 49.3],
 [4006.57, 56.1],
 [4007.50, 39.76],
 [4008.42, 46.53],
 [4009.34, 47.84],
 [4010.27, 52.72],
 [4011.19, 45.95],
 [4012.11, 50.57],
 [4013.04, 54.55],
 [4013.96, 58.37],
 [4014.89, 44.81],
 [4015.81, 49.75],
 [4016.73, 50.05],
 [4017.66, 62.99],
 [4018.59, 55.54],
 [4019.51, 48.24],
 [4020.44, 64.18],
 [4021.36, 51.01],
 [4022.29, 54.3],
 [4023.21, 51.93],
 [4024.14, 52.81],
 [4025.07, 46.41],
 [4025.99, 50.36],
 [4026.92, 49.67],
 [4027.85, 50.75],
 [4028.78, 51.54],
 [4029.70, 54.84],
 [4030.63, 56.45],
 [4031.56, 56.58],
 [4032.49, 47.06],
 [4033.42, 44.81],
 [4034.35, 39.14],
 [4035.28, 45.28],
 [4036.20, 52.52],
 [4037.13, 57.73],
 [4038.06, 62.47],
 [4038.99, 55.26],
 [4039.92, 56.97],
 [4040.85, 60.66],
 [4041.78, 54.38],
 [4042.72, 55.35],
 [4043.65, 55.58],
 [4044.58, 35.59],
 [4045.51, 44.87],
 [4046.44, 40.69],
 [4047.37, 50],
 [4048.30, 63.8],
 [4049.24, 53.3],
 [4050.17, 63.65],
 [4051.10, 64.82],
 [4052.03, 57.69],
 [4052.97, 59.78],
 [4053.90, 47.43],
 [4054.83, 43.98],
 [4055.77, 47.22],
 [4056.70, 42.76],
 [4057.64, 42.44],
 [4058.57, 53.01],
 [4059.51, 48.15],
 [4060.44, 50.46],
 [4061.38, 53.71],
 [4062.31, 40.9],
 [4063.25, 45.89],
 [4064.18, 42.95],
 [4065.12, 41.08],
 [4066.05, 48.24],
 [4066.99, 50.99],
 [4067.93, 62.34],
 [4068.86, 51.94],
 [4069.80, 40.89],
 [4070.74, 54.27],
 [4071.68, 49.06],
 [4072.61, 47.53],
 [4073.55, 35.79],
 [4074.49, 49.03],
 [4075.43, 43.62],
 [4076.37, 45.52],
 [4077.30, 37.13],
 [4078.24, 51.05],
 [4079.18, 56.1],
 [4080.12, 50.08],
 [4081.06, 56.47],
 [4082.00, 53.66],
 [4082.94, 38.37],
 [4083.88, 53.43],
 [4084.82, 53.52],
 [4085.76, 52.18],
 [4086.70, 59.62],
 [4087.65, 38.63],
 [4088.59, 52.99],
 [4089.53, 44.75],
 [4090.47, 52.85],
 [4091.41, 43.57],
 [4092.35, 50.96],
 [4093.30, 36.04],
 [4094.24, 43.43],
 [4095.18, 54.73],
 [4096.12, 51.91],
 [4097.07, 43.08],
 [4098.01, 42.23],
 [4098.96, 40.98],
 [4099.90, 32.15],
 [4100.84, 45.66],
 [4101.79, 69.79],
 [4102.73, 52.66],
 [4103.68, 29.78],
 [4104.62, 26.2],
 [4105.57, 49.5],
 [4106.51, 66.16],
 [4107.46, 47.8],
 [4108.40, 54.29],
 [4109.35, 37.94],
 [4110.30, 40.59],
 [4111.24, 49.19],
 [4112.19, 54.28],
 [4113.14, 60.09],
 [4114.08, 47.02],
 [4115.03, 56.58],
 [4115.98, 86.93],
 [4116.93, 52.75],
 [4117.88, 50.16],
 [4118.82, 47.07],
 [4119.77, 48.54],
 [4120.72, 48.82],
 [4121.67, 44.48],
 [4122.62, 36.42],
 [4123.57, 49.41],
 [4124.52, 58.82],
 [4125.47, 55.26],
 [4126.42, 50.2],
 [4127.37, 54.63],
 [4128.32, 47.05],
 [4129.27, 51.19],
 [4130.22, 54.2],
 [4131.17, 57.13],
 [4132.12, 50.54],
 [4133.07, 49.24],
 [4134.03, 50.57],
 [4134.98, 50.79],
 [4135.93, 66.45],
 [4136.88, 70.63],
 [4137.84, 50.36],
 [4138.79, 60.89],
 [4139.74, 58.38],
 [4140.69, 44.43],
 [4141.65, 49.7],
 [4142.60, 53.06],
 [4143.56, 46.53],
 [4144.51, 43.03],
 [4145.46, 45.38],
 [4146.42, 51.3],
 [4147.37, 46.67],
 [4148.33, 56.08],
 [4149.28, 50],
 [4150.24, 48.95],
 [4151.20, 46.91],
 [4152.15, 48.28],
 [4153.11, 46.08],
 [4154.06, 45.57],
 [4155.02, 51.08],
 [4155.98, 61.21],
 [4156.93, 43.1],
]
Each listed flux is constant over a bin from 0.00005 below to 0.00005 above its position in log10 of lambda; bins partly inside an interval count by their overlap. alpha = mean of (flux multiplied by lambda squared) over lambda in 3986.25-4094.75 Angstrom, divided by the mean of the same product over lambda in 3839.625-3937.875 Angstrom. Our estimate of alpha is 1.26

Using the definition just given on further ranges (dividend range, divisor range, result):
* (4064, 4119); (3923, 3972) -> 1.30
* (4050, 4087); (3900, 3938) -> 1.29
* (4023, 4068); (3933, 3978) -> 1.33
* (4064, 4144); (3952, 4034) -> 1.15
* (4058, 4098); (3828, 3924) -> 1.26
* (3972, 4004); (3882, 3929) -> 1.06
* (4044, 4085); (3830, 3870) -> 1.33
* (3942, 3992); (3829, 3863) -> 1.15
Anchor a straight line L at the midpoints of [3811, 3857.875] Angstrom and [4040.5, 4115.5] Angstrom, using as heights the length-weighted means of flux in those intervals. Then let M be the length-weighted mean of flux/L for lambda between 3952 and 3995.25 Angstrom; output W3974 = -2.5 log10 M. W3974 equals 0.06 mag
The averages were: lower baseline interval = 38.5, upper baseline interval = 48.9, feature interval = 41.9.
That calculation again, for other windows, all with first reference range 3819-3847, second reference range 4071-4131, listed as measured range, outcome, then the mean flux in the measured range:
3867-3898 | -0.15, 43.2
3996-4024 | -0.14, 50.4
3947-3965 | -0.08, 44.8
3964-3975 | 0.29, 32.2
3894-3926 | -0.15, 44.7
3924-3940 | 0.09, 36.9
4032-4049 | -0.12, 51.3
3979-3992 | -0.09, 46.9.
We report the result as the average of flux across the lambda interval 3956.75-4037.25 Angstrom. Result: 46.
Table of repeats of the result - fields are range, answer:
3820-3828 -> 35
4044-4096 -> 49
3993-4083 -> 50.1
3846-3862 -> 44.3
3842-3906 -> 43.6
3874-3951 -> 42.3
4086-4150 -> 50.2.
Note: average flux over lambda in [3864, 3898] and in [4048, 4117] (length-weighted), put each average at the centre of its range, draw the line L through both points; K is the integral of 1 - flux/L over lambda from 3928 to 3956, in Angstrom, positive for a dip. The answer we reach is 3.1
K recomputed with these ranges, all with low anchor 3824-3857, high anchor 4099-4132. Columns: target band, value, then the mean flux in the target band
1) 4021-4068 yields -4.2 Angstrom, 51.1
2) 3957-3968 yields 1.3 Angstrom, 38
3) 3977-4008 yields -1.8 Angstrom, 47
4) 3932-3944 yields 1.7 Angstrom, 35.8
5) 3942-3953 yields -1.4 Angstrom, 47.7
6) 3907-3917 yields -1.0 Angstrom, 44.9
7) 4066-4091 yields -0.4 Angstrom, 49.3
